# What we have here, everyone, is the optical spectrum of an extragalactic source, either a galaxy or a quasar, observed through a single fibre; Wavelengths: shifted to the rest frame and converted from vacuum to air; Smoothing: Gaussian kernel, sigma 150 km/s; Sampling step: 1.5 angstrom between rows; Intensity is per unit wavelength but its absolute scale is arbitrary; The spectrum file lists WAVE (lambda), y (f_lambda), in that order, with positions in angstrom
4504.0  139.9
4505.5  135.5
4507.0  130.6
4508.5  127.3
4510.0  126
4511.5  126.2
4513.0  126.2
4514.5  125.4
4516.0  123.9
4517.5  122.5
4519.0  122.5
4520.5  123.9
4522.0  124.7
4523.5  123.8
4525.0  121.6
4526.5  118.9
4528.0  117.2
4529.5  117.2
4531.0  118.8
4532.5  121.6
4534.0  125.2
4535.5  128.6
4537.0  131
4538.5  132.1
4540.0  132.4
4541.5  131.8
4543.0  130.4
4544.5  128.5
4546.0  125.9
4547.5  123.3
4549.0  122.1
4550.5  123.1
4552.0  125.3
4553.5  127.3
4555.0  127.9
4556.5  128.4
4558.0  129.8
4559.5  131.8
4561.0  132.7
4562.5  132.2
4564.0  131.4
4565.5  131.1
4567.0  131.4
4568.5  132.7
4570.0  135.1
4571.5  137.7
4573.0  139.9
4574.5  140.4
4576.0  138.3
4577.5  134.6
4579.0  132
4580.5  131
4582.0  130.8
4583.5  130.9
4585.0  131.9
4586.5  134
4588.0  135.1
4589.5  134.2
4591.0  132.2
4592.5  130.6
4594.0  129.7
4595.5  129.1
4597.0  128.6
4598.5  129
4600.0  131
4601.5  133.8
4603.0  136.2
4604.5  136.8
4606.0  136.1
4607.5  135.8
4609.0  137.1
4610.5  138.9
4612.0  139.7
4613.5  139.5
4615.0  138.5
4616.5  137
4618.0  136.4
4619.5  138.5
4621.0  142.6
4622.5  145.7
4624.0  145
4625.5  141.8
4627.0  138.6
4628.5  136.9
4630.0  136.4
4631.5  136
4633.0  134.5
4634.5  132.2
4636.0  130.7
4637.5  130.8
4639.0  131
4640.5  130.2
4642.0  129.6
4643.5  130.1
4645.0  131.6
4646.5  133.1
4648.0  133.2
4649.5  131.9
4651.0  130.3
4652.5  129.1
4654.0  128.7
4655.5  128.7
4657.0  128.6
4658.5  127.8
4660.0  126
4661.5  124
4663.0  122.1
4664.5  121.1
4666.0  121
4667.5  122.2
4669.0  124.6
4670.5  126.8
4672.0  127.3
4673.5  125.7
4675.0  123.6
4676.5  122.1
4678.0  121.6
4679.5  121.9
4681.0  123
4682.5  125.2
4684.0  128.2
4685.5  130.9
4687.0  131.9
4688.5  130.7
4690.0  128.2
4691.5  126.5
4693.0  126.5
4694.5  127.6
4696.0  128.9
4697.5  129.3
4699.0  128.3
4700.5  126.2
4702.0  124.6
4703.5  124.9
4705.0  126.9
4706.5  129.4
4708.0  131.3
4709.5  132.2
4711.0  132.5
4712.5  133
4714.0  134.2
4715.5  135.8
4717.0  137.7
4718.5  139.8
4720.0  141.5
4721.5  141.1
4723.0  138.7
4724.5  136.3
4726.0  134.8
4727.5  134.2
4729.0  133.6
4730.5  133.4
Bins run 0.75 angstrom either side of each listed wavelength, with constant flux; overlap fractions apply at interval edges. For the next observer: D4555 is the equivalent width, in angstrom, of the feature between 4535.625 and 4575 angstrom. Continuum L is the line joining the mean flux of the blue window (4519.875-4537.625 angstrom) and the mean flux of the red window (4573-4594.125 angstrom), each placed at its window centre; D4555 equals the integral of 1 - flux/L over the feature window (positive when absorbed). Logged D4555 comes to -0.79 angstrom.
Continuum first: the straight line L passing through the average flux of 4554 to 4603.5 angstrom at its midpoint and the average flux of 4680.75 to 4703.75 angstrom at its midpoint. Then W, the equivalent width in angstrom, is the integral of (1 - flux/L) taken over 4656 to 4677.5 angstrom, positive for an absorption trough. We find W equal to 0.72 angstrom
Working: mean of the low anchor 133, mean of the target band 125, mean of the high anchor 128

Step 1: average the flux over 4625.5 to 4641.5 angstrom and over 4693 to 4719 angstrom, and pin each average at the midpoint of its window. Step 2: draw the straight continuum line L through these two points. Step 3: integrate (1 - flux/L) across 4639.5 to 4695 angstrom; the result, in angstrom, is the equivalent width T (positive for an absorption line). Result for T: 2.2 angstrom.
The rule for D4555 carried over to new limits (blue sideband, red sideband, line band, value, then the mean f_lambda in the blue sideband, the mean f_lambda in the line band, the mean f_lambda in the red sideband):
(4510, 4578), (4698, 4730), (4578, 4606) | -0.6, 128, 132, 133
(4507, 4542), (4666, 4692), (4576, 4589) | -0.8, 125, 133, 126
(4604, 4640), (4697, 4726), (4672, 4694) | 1.3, 137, 126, 133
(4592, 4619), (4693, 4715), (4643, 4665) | 0.6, 135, 128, 129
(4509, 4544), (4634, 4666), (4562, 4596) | -1.8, 125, 133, 129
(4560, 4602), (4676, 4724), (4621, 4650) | -0.7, 133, 135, 130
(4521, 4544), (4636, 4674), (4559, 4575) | -1.1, 125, 134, 128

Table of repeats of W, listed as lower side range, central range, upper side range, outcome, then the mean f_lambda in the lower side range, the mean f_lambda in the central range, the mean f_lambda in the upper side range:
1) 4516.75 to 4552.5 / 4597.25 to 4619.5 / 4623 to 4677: -1.4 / 125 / 136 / 130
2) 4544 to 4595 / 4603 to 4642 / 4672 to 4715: -2.1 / 131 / 137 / 128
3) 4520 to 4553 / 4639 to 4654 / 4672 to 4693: -0.6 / 125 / 131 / 126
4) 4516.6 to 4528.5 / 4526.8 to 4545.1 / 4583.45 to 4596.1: -0.3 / 122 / 126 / 132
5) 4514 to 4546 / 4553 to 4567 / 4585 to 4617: -0.2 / 125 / 130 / 134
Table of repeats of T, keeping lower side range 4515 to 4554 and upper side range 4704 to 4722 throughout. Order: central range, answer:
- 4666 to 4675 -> 0.5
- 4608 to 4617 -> -0.7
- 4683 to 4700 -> 0.6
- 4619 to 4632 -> -1.1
